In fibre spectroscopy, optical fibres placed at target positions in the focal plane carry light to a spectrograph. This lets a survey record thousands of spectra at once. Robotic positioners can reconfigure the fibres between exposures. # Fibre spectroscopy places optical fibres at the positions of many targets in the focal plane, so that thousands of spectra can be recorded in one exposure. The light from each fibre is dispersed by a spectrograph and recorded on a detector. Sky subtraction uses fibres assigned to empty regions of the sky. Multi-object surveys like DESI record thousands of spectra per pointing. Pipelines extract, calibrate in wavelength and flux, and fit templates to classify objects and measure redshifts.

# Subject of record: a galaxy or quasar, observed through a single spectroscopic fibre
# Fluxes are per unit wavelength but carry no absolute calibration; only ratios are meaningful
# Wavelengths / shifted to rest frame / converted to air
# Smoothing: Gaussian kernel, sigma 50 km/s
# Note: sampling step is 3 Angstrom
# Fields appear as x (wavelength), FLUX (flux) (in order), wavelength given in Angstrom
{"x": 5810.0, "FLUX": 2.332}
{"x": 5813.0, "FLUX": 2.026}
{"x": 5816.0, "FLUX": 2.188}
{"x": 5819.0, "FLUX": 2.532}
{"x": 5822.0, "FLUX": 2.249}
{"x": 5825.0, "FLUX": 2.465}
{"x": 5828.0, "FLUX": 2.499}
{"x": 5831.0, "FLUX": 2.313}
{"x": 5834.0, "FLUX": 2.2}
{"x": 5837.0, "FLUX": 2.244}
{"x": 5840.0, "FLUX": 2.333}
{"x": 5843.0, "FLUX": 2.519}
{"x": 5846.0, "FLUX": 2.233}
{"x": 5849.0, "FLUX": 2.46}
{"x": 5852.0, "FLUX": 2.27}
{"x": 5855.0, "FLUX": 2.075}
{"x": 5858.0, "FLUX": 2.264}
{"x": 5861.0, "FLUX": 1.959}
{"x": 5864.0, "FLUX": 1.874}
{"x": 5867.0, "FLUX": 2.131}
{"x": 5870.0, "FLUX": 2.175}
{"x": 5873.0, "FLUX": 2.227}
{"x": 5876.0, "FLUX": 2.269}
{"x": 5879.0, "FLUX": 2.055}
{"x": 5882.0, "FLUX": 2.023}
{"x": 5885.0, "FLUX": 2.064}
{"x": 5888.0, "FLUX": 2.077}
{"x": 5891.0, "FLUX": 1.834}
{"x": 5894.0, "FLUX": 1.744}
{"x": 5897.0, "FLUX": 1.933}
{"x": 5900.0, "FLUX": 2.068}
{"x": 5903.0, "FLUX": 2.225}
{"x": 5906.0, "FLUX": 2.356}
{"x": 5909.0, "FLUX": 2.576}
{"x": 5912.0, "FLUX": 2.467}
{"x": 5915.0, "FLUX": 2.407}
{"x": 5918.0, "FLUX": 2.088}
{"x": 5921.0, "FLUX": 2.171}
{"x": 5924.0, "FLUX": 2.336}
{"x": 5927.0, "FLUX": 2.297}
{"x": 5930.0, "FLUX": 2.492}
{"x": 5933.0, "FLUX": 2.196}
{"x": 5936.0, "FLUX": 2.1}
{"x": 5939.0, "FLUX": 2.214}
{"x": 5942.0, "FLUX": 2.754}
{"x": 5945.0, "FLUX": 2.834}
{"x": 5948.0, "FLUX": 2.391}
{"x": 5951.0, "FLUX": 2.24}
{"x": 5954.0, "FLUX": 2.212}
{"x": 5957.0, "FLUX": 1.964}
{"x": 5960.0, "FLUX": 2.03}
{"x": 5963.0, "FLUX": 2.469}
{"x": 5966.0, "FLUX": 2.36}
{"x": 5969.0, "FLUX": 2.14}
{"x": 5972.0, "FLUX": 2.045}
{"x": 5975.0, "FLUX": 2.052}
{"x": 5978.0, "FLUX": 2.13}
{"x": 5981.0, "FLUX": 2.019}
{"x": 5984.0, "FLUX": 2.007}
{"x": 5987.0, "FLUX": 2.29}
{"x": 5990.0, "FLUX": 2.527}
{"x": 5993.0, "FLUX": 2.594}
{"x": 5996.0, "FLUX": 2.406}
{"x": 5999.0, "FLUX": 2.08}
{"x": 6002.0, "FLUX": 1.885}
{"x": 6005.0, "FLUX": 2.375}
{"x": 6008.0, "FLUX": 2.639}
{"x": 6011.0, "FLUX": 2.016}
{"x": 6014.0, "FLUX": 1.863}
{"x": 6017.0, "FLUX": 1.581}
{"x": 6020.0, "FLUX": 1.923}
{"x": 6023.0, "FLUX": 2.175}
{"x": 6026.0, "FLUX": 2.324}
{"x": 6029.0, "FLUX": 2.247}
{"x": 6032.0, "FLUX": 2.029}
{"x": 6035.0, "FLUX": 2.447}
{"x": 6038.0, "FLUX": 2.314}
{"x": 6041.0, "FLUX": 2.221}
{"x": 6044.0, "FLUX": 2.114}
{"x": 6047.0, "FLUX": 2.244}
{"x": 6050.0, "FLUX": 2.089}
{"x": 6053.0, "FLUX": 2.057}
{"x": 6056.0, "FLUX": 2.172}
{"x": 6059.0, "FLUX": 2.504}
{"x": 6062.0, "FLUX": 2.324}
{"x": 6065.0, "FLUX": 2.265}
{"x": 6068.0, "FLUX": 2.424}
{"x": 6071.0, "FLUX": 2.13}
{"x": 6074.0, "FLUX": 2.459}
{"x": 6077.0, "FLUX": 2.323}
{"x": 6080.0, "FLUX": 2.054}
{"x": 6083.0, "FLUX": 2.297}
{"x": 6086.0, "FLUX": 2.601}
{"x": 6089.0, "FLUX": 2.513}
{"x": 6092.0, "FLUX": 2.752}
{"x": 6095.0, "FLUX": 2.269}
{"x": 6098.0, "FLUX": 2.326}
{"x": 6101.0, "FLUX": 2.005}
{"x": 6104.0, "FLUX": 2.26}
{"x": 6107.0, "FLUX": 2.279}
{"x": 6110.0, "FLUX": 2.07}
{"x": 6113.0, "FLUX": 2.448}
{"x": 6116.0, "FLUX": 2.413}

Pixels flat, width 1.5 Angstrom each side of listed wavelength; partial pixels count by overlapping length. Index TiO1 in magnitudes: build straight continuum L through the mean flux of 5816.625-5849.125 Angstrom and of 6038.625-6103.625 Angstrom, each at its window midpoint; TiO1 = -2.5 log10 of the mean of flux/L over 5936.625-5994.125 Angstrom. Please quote 0.02 mag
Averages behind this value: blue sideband 2.36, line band 2.27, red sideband 2.29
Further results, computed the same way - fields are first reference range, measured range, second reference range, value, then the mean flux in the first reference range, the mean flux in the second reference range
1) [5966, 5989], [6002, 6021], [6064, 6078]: 0.071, 2.12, 2.32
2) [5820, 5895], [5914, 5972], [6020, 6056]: -0.050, 2.19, 2.19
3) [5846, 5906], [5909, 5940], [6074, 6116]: -0.069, 2.1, 2.33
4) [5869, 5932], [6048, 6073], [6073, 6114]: 0.026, 2.19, 2.33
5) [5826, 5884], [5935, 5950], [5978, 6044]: -0.123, 2.22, 2.19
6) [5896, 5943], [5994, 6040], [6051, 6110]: 0.069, 2.29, 2.31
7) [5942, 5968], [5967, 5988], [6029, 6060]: 0.101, 2.33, 2.22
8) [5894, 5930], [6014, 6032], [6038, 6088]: 0.118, 2.25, 2.27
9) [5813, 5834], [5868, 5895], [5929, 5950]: 0.156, 2.34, 2.42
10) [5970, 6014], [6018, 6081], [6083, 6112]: 0.026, 2.21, 2.34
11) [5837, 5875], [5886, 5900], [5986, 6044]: 0.152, 2.21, 2.2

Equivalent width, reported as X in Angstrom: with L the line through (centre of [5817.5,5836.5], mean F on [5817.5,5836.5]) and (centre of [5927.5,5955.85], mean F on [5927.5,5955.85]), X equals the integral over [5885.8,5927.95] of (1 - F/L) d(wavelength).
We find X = 3.4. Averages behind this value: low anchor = 2.37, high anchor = 2.37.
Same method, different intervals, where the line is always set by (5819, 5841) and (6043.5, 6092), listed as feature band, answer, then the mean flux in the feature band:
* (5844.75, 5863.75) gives 1.2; 2.19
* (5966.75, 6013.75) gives 2.2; 2.21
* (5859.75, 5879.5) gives 2.0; 2.1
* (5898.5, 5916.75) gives -0.1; 2.35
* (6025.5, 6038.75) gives 0.2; 2.27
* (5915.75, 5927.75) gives 0.5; 2.23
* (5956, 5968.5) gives 0.6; 2.21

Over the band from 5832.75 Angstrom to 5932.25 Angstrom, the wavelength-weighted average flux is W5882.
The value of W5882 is 2.2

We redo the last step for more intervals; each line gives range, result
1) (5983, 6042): 2.2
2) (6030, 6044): 2.24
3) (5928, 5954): 2.39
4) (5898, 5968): 2.31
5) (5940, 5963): 2.35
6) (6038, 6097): 2.31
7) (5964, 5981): 2.14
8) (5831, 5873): 2.21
